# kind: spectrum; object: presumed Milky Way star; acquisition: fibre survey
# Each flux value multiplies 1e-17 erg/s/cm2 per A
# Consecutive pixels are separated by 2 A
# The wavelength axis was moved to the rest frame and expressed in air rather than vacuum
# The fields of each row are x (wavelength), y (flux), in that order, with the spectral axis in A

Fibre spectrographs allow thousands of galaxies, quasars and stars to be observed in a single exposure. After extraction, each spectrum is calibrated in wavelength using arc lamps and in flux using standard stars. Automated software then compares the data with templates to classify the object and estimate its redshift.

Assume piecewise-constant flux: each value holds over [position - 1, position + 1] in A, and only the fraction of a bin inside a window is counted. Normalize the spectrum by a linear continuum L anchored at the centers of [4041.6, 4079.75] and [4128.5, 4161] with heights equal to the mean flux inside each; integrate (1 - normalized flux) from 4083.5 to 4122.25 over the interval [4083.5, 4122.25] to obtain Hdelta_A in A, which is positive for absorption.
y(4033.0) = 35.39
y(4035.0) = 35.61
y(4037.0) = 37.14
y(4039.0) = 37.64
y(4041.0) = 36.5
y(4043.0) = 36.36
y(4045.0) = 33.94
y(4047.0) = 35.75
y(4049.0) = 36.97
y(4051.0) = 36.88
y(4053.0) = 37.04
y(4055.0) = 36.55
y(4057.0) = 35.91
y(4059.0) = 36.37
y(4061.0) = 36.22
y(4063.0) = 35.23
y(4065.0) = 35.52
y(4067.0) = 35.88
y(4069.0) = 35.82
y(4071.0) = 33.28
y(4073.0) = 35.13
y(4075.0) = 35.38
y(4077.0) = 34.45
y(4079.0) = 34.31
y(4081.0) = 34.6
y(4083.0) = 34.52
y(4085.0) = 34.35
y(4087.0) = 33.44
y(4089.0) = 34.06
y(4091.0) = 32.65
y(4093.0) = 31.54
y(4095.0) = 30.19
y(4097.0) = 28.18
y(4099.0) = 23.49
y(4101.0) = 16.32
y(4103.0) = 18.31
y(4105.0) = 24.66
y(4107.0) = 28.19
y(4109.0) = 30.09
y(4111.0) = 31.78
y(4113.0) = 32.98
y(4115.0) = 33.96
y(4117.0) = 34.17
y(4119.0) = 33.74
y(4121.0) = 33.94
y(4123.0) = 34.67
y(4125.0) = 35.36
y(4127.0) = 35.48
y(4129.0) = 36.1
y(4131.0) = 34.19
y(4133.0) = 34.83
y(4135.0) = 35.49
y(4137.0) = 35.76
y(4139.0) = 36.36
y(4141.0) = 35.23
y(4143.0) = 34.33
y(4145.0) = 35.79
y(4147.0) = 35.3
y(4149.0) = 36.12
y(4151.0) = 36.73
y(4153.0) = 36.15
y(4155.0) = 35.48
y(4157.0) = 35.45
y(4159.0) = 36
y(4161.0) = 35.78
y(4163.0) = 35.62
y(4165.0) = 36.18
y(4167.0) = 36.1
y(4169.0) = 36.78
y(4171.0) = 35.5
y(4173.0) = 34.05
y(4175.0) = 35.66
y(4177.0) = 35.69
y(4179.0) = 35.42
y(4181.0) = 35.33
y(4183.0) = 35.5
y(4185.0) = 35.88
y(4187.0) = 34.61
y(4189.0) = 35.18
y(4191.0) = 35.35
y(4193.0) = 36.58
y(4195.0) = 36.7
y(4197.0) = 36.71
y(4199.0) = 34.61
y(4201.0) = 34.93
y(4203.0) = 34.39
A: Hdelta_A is 6.23 A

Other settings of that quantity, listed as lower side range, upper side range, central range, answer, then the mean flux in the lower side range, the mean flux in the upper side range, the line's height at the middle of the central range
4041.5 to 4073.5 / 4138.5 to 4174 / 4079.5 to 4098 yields 1.6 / 35.8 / 35.7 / 35.8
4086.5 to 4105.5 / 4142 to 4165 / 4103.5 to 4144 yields -2.6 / 27.2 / 35.7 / 31.3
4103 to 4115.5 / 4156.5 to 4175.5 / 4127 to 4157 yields -2.4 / 29.2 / 35.7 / 33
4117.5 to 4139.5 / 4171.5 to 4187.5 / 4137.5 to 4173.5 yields -0.6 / 35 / 35.3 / 35.2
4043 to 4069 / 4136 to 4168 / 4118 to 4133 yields 0.4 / 36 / 35.8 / 35.8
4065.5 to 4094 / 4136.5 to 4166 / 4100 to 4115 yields 3.6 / 34.3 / 35.8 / 34.8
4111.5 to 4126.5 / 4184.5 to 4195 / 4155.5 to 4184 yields -0.4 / 34.1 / 35.6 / 35.2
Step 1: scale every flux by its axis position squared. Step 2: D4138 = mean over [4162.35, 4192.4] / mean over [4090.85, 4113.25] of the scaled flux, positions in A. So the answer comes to 1.37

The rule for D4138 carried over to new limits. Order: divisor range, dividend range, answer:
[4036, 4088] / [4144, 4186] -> 1.06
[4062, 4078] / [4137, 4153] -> 1.06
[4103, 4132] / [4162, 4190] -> 1.13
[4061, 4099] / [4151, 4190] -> 1.11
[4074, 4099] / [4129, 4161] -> 1.12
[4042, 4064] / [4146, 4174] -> 1.04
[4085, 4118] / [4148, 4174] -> 1.26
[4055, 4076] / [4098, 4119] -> 0.80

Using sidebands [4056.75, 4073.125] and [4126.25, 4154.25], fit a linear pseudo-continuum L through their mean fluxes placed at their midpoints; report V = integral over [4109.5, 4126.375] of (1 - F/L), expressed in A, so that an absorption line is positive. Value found 0.85 A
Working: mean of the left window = 35.5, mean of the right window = 35.6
